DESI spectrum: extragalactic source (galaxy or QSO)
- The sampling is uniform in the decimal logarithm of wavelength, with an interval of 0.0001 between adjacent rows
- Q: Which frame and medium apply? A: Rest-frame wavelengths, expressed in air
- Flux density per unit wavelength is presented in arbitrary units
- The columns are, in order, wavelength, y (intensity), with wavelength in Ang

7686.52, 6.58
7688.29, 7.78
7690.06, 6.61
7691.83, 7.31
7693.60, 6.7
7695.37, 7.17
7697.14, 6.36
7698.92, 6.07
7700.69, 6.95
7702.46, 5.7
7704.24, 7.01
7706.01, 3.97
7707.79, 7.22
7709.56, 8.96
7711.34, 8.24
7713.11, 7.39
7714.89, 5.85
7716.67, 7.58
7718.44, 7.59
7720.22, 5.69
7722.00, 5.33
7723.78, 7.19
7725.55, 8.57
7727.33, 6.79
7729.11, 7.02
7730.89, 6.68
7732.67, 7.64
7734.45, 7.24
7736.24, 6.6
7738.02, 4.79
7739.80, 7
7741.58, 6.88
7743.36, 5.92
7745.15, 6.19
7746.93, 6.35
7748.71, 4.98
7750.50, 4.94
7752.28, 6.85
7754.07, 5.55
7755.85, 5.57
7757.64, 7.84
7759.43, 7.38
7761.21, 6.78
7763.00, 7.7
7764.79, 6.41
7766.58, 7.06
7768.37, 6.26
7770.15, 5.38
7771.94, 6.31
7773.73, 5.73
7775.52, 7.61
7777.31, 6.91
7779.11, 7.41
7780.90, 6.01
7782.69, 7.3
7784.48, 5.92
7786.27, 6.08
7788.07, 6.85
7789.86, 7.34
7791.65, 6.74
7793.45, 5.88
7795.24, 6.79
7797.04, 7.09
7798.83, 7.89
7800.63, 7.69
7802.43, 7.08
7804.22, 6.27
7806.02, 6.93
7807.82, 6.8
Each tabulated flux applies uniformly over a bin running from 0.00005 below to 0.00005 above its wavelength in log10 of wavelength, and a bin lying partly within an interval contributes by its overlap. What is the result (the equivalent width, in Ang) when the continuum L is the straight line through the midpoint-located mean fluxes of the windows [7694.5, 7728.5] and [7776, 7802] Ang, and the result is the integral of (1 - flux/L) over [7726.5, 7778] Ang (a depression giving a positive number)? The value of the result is 2.7 Ang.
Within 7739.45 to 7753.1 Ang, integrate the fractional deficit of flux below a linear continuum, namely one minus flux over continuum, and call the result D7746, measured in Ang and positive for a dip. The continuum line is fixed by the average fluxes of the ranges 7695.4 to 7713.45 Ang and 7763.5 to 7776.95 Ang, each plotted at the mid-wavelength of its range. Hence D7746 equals 1.0 Ang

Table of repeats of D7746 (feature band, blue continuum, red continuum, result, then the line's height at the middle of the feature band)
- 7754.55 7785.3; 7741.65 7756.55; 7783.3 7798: -2.17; 6.23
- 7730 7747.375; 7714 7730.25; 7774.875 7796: 0.71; 6.81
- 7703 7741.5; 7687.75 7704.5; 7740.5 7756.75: -3.24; 6.33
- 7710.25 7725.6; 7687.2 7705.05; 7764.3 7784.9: -0.66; 6.7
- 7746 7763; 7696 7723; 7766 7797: 0.73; 6.61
